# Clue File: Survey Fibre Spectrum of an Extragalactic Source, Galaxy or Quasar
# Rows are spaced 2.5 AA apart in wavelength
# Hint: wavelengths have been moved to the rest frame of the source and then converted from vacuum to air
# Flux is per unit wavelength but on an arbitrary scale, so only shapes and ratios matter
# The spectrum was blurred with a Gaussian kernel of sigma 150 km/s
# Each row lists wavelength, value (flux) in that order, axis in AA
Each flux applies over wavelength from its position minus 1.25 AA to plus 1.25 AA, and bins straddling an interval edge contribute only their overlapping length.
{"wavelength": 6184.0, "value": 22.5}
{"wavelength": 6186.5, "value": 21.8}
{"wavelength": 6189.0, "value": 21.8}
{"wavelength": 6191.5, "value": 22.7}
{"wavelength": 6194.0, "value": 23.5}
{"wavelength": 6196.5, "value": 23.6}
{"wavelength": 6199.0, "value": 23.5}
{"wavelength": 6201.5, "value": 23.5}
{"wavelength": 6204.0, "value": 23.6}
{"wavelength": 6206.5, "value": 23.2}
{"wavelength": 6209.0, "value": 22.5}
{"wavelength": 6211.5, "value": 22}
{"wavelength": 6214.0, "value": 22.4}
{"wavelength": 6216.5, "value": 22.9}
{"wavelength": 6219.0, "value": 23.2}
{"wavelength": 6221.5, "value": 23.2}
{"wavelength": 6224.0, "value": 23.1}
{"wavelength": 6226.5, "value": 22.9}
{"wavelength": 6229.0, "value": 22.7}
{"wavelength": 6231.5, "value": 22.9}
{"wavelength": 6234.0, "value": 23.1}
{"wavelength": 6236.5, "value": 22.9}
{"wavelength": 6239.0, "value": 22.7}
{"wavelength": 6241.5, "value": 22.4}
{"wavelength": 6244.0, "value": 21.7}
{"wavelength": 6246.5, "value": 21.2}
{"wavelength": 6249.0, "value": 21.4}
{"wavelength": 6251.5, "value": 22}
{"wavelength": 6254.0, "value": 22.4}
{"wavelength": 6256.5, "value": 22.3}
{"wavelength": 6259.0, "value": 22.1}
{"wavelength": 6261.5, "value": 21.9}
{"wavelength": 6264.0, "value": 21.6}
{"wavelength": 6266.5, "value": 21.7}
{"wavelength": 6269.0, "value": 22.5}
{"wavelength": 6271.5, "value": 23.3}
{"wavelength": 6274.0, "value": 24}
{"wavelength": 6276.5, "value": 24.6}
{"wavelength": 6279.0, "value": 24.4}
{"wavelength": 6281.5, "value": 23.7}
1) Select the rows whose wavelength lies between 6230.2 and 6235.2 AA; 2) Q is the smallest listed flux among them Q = 22.9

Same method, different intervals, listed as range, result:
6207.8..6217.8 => 22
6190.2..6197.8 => 22.7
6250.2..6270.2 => 21.6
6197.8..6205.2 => 23.5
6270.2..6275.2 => 23.3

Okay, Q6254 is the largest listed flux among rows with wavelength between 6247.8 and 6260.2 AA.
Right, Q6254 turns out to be 22.4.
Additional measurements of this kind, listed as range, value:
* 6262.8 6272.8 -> 23.3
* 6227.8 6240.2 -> 23.1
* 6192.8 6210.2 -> 23.6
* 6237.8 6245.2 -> 22.7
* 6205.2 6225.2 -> 23.2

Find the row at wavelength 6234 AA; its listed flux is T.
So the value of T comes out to 23.1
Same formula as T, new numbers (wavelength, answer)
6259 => 22.1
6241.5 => 22.4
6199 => 23.5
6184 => 22.5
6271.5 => 23.3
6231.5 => 22.9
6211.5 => 22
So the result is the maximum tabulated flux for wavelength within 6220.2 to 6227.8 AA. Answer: 23.2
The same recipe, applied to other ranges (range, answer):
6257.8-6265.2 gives 22.1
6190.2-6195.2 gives 23.5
